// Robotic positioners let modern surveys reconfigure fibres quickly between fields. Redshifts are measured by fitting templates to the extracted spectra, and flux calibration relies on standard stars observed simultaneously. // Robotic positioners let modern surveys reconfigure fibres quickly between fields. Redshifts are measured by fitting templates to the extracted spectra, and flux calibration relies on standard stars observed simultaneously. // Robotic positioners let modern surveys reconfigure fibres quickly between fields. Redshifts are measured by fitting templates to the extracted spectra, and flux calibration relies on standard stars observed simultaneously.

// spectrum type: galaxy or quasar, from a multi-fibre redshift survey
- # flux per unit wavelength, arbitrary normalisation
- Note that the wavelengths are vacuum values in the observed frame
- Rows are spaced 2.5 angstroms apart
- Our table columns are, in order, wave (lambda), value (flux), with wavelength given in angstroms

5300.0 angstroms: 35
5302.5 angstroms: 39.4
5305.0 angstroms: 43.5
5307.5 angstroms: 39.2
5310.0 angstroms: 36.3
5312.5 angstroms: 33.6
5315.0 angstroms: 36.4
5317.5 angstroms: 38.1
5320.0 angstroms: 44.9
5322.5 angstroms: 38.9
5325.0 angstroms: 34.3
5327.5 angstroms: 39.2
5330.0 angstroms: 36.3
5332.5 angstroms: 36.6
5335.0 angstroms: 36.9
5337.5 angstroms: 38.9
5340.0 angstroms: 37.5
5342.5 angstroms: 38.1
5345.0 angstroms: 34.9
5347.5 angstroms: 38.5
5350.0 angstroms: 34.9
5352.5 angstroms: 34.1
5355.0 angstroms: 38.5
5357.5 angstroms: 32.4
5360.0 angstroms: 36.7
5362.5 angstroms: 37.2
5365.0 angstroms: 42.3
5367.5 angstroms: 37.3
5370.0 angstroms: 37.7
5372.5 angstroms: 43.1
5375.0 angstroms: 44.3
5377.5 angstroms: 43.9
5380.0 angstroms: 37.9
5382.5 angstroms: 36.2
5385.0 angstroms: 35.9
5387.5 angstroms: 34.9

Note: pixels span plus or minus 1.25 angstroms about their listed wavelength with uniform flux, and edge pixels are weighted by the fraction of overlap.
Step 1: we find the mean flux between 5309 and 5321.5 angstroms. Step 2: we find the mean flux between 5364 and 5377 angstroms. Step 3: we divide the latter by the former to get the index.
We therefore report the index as 1.08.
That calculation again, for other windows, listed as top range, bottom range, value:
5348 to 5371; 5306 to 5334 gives 0.98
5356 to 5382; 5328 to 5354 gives 1.07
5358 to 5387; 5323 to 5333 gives 1.06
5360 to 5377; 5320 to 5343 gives 1.06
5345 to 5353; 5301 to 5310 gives 0.90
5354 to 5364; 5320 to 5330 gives 0.95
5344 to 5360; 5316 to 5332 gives 0.93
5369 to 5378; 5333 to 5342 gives 1.12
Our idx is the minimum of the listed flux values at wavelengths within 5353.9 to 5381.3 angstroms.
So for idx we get 32.4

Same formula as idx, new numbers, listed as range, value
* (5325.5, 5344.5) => 36.3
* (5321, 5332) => 34.3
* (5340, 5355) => 34.1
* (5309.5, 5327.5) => 33.6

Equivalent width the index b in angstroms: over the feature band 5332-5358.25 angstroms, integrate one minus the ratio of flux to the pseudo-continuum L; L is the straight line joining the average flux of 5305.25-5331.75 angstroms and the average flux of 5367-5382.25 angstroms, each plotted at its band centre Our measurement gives 1.7 angstroms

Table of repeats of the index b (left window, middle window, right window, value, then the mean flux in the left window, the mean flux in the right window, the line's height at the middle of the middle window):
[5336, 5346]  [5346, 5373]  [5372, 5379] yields 2.26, 37.4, 43.6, 40.7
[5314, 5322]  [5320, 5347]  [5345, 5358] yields 0.28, 39.8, 35.8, 38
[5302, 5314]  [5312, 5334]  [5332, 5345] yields 0.08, 38.3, 37.4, 37.9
